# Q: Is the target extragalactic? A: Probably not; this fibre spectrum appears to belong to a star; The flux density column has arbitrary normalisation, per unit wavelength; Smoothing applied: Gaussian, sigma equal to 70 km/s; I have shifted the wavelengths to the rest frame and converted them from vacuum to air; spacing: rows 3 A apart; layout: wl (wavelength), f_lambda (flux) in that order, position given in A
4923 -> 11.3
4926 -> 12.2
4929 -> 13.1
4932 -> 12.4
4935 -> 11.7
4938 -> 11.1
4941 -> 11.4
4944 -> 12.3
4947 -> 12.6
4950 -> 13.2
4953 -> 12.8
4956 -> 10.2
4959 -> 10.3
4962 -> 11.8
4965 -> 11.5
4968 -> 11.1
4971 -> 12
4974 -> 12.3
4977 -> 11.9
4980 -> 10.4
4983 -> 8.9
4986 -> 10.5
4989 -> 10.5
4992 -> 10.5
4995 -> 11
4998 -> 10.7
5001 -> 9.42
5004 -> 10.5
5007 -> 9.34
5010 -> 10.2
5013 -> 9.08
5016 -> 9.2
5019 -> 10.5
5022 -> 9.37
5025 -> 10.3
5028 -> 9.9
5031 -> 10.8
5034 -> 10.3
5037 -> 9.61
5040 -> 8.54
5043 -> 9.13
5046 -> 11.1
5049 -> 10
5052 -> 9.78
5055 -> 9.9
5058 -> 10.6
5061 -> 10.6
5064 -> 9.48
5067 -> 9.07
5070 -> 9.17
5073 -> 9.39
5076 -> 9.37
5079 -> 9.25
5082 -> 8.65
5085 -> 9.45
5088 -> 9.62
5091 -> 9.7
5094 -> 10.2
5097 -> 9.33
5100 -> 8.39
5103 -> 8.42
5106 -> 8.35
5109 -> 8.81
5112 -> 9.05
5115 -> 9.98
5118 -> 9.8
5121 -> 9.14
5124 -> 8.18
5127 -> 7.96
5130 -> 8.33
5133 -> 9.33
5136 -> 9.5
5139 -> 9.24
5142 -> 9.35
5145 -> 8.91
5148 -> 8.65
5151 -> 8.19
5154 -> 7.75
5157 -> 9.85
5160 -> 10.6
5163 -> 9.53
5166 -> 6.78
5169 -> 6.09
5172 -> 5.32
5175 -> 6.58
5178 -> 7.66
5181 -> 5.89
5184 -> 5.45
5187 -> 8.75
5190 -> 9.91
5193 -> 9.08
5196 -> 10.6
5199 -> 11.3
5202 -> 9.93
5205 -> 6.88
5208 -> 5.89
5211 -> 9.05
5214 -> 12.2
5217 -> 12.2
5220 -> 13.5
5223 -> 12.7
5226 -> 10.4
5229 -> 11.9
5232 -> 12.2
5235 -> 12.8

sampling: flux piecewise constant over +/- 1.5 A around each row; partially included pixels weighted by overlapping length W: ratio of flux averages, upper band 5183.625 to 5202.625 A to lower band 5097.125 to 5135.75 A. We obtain 1.07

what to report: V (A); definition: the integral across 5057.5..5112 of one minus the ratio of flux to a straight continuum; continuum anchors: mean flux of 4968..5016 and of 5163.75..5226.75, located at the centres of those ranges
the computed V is 2.5 A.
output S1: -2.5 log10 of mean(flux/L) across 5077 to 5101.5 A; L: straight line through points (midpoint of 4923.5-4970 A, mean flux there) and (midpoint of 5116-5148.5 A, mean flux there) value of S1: 0.04 mag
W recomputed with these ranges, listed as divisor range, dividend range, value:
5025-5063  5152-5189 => 0.75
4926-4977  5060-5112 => 0.78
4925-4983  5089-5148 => 0.77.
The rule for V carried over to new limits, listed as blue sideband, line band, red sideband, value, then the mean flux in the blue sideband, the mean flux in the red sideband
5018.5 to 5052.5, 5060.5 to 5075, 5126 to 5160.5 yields 0.3 A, 9.93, 8.94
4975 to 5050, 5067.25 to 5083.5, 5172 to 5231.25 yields 1.1 A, 10.1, 9.4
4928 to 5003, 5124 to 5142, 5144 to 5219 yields 0.6 A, 11.3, 8.55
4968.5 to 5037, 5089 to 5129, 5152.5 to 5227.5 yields 2.2 A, 10.3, 8.96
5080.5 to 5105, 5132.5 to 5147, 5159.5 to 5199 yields -1.2 A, 9.2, 7.93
